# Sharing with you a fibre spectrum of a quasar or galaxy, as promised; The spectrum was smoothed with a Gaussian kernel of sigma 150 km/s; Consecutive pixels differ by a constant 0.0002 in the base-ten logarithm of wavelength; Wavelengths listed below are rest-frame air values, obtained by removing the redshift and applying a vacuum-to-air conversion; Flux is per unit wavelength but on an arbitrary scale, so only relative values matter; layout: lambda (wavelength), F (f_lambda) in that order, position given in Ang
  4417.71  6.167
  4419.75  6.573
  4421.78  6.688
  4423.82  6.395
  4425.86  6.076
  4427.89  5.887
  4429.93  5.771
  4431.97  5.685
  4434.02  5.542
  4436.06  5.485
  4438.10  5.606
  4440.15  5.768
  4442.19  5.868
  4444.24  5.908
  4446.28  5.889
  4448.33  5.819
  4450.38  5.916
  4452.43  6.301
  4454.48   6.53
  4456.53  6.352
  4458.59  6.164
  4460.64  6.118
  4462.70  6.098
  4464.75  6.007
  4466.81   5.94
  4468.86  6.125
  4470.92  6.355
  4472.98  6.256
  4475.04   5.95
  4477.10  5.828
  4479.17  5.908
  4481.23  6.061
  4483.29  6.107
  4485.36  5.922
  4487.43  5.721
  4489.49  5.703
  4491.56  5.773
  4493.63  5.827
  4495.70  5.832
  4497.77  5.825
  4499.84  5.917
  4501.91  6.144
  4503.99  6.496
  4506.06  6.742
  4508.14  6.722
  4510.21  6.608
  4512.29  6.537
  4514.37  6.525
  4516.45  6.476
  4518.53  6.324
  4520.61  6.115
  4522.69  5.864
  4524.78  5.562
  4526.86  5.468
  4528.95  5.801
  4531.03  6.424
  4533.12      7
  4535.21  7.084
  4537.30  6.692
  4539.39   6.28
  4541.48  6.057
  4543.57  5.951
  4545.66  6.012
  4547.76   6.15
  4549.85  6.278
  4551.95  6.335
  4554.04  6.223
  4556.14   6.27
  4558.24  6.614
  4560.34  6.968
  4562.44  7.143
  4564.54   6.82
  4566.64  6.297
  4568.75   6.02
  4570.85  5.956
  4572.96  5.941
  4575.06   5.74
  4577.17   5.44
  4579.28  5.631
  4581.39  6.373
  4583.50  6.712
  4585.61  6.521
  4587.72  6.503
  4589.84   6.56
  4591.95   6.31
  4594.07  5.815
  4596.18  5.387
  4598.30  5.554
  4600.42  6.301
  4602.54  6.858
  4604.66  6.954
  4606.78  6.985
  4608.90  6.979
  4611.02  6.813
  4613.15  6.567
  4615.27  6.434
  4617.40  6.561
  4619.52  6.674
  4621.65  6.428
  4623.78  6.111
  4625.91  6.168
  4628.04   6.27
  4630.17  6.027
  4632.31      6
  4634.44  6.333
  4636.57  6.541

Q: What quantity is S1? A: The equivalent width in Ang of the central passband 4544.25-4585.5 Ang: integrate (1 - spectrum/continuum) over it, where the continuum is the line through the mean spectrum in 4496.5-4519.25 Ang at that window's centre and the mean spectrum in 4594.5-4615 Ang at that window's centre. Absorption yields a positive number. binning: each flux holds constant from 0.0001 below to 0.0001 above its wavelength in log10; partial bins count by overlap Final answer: 1.1 Ang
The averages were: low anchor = 6.39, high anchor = 6.47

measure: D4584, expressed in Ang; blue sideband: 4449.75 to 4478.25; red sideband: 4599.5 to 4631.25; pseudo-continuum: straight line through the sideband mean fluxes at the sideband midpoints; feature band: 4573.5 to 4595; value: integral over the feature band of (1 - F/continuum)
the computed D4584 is 1.0 Ang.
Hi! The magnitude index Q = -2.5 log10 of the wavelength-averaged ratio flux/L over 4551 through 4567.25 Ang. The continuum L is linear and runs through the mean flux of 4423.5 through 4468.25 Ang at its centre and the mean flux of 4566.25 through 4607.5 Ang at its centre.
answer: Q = -0.08 mag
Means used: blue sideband 5.96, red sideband 6.18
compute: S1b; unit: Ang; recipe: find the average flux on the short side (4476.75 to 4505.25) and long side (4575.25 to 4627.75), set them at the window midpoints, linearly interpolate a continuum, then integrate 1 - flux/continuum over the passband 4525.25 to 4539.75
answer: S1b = -0.64 Ang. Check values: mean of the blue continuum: 5.94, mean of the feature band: 6.37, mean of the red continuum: 6.35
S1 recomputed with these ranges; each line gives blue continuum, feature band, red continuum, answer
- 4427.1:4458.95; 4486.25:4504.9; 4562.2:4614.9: 0.43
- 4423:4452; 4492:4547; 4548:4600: -1.51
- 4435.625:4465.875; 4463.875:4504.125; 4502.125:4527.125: 1.21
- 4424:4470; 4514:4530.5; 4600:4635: 0.50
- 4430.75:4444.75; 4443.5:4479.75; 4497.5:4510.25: -0.95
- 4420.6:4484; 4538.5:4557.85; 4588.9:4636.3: 0.13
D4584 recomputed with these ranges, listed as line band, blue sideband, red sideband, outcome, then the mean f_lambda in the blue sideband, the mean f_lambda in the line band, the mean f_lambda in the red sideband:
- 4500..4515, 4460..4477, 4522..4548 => -0.87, 6.09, 6.5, 6.18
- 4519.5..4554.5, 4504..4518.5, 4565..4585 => 0.91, 6.58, 6.19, 6.05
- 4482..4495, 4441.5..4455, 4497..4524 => 0.78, 6.02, 5.85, 6.33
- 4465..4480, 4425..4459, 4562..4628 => -0.14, 5.91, 6.05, 6.33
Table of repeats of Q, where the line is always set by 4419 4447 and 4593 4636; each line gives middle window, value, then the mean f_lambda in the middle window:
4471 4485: 0.00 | 6.03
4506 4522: -0.06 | 6.48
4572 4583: 0.07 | 5.87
